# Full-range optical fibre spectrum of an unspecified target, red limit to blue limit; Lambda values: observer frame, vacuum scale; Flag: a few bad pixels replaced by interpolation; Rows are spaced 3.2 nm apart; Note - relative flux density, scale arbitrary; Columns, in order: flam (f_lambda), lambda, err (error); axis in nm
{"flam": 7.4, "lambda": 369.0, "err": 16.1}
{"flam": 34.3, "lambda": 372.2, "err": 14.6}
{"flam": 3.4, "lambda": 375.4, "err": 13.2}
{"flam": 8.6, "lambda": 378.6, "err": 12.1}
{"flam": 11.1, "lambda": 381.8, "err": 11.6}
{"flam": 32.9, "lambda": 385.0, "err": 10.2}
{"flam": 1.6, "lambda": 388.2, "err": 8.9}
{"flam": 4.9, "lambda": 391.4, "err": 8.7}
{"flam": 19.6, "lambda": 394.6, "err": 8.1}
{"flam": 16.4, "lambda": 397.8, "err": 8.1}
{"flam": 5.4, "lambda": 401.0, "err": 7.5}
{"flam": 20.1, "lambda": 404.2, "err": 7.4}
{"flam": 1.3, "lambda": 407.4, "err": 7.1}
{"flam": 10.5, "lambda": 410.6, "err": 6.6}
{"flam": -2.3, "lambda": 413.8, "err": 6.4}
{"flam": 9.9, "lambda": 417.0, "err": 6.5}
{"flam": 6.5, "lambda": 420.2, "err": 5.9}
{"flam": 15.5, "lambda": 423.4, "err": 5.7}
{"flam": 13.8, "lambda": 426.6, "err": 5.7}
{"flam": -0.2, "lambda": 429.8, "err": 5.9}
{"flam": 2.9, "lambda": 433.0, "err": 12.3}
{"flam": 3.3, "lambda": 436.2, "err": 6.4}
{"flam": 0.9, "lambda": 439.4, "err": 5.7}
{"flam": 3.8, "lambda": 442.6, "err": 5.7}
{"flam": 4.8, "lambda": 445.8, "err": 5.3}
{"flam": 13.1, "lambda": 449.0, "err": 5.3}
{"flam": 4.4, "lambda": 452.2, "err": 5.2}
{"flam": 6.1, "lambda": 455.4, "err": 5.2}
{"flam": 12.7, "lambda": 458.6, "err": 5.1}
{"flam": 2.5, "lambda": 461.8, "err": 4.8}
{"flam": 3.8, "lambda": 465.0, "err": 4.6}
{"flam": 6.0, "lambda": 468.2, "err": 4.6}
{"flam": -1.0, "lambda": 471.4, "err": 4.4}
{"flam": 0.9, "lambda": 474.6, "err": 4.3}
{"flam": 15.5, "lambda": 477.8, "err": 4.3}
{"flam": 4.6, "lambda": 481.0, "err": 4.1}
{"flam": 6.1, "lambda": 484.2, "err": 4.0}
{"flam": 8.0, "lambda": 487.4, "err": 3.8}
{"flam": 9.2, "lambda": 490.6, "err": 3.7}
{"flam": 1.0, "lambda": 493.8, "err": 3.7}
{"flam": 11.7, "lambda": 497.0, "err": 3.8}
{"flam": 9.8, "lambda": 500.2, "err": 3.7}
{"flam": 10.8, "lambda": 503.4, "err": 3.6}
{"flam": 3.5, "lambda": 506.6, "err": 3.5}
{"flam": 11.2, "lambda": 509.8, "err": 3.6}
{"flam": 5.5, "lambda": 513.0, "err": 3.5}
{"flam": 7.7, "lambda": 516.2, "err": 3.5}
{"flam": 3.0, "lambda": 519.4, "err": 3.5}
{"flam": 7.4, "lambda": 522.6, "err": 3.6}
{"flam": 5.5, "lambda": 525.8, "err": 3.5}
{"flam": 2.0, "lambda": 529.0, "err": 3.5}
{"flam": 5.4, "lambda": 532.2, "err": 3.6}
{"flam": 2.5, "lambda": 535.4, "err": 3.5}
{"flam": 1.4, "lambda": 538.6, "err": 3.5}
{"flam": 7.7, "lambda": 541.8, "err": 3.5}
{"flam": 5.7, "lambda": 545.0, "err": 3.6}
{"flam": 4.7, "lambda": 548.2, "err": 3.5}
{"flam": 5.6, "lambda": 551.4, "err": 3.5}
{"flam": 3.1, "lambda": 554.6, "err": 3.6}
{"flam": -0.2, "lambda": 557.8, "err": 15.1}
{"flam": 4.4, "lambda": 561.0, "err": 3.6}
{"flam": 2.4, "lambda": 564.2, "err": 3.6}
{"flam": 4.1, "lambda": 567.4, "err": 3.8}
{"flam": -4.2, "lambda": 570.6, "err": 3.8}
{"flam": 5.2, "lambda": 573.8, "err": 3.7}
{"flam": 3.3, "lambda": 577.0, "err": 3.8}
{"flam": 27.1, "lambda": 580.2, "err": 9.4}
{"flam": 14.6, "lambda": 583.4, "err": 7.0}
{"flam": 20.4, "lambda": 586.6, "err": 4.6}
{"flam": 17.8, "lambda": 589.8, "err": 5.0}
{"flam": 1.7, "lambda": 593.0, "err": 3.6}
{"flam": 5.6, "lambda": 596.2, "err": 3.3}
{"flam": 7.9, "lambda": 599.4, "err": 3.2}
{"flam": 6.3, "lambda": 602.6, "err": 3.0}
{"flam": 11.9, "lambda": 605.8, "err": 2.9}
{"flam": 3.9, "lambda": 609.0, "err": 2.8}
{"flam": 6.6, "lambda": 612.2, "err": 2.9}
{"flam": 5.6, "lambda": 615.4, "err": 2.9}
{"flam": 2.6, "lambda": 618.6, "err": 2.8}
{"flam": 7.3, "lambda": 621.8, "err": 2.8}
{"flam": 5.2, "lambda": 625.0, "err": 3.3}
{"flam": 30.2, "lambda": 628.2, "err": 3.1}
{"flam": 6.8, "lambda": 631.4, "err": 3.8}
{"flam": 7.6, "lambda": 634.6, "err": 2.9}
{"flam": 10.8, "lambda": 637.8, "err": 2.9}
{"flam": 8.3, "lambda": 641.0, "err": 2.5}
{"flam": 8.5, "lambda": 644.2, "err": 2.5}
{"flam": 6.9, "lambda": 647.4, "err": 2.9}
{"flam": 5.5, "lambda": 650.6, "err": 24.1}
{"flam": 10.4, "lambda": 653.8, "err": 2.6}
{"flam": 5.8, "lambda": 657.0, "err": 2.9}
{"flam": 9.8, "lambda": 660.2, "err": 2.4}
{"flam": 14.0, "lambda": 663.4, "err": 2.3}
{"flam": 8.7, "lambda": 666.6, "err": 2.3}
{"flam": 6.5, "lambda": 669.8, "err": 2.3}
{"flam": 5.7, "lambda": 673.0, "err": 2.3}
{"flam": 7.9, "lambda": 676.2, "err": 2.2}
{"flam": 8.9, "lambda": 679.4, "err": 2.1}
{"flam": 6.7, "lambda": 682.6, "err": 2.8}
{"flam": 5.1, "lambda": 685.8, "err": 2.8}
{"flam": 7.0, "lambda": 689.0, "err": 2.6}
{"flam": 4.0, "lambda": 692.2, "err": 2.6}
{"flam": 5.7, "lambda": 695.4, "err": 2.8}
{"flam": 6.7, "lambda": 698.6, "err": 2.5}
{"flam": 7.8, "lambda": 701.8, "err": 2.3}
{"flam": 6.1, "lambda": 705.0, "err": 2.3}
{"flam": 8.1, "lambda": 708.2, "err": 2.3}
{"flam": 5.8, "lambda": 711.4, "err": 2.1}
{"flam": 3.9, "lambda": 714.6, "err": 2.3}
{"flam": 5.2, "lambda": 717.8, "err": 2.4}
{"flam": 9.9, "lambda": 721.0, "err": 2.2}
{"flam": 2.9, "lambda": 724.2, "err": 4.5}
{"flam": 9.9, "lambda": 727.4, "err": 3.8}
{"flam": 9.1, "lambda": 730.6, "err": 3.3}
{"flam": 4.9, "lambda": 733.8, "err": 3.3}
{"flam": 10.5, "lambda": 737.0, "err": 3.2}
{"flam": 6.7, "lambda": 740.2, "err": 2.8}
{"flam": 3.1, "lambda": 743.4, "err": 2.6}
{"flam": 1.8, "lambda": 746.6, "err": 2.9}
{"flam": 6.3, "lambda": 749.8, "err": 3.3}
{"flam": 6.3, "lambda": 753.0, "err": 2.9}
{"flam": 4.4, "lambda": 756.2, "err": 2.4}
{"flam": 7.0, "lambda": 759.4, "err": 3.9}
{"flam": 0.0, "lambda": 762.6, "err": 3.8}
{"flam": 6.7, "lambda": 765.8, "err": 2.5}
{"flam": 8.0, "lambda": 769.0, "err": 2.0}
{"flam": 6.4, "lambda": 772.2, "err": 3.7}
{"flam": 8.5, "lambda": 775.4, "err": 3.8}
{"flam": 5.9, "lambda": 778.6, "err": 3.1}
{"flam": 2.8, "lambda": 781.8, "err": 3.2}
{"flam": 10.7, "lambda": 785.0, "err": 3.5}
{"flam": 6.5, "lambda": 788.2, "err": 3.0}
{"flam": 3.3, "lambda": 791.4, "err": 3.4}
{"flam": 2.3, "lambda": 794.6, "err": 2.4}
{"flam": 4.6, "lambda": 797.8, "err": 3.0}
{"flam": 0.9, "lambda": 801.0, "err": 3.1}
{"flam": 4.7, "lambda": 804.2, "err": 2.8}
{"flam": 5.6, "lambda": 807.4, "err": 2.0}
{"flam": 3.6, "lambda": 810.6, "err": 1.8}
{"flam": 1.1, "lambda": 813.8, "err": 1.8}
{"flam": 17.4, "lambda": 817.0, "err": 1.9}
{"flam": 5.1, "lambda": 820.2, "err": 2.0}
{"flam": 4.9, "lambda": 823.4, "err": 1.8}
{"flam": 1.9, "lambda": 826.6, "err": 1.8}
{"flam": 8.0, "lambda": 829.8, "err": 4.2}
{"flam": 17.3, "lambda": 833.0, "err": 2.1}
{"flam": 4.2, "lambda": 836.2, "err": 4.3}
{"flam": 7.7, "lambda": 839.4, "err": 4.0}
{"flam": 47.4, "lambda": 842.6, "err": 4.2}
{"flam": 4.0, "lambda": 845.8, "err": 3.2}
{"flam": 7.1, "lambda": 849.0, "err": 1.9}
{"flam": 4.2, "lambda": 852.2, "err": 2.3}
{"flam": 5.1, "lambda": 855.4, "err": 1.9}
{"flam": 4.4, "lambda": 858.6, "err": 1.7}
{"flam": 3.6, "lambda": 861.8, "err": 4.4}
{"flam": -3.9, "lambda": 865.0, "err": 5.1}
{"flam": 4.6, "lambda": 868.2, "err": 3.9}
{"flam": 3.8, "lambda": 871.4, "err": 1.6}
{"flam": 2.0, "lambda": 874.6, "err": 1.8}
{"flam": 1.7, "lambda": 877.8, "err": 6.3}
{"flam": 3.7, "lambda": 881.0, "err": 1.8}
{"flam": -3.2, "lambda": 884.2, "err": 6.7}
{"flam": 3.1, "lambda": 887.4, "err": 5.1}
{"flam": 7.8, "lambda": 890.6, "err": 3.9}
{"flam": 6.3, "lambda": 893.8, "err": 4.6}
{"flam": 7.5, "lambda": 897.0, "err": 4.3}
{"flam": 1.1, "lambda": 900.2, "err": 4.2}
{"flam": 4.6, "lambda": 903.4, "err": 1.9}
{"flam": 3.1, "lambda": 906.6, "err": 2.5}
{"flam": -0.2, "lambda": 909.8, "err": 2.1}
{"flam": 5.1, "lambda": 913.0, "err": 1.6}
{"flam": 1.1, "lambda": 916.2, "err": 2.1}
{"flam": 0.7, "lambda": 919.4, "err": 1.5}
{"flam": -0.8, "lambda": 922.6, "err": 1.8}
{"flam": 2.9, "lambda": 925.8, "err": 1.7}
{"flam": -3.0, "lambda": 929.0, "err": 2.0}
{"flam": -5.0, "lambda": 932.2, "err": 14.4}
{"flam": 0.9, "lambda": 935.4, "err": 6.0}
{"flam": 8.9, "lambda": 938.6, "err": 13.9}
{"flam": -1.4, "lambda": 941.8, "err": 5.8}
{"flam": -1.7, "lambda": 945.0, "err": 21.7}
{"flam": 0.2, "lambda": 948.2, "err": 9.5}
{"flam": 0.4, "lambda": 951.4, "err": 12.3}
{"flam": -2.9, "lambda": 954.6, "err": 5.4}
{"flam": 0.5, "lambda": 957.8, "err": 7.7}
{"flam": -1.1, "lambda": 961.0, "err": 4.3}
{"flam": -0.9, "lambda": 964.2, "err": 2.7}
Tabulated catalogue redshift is 0.682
